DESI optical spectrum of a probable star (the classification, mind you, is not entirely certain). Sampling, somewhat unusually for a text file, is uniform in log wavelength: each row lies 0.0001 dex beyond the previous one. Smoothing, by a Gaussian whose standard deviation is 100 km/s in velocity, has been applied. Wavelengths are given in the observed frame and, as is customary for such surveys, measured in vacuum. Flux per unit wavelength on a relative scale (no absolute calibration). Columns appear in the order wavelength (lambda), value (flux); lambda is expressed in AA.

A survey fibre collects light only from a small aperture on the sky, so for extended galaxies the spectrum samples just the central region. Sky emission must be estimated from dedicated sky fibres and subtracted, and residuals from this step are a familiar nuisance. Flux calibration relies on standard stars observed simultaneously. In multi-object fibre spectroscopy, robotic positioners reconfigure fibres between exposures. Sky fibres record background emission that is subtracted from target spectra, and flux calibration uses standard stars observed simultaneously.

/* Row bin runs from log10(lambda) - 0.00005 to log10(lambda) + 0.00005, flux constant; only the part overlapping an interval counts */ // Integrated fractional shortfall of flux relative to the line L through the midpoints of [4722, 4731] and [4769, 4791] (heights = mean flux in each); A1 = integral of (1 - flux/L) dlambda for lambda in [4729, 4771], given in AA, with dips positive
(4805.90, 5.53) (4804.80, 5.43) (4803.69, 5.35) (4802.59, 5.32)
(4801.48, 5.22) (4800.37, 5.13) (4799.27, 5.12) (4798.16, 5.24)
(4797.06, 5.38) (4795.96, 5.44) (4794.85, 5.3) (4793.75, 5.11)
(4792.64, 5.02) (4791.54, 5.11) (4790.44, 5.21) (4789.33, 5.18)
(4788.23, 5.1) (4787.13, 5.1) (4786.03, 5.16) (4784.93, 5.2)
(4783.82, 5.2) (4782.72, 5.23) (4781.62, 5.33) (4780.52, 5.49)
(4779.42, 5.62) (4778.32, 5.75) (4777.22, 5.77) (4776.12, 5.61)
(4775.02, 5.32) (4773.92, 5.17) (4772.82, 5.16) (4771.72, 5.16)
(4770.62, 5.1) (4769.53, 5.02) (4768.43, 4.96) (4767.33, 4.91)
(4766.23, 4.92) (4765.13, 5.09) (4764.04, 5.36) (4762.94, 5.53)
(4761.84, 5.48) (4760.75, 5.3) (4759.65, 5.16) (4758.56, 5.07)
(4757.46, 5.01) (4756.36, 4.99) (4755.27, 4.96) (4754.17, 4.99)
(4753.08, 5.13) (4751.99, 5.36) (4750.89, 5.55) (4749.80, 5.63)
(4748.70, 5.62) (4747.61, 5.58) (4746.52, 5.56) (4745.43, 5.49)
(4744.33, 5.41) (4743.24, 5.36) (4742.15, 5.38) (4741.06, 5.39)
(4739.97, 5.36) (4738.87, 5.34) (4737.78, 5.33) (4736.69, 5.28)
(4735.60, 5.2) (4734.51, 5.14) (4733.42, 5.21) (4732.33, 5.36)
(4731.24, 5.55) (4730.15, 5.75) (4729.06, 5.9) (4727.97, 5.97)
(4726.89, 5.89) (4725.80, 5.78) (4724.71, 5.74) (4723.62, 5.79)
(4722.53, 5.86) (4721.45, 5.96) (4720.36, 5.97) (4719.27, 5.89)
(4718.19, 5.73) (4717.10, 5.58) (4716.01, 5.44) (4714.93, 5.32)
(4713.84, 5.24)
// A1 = 2.23 AA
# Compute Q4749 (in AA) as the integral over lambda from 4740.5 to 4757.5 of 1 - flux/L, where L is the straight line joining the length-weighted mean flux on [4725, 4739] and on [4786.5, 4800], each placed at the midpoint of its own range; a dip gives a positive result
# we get 0.3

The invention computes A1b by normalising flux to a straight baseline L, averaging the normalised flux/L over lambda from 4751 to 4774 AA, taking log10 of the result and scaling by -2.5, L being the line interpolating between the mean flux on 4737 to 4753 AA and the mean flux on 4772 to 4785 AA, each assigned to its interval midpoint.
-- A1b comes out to 0.06 mag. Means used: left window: 5.44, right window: 5.4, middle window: 5.14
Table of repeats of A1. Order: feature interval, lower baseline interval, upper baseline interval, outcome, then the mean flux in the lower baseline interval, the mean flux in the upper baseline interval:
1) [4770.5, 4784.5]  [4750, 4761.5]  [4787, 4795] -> -0.63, 5.17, 5.14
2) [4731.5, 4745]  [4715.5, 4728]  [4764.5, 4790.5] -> 0.74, 5.79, 5.24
